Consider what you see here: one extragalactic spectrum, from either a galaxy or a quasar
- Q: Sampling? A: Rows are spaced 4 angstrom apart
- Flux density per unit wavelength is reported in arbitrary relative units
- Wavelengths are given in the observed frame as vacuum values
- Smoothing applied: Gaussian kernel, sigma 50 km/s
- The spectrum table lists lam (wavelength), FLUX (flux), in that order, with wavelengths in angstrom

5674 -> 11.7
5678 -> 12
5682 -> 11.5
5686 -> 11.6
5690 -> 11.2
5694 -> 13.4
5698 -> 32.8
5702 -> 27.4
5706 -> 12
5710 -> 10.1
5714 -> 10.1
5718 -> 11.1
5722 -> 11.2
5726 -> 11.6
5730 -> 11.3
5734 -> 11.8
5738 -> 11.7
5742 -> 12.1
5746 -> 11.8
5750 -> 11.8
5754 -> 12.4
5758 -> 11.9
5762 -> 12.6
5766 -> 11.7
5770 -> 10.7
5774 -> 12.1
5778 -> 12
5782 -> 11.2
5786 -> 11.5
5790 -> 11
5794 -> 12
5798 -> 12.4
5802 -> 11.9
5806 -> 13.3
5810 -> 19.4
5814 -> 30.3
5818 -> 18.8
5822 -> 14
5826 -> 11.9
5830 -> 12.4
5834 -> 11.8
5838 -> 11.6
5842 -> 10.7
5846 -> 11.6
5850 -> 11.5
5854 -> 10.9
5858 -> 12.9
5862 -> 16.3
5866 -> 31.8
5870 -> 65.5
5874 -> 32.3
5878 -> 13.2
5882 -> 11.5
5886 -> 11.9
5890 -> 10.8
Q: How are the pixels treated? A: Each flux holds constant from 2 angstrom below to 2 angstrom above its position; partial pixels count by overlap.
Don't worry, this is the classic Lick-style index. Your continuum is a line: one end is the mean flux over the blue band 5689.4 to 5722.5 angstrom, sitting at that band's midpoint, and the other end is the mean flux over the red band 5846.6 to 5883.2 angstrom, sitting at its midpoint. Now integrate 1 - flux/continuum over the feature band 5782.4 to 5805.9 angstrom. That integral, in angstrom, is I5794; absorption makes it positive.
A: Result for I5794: 9.3 angstrom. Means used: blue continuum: 15.9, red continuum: 22.7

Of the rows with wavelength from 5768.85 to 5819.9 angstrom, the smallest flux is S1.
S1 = 10.7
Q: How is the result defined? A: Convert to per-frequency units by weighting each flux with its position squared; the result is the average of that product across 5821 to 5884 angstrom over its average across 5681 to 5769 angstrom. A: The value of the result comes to 1.4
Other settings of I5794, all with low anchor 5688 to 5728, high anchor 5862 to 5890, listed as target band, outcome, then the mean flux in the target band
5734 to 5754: 6.29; 11.9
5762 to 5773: 4.26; 11.5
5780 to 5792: 5.26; 11.2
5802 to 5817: 1.34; 19.6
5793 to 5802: 3.72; 12.2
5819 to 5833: 5.83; 13.1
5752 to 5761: 2.95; 12.2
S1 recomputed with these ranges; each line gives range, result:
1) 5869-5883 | 11.5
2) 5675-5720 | 10.1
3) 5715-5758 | 11.1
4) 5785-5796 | 11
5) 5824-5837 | 11.8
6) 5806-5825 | 13.3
